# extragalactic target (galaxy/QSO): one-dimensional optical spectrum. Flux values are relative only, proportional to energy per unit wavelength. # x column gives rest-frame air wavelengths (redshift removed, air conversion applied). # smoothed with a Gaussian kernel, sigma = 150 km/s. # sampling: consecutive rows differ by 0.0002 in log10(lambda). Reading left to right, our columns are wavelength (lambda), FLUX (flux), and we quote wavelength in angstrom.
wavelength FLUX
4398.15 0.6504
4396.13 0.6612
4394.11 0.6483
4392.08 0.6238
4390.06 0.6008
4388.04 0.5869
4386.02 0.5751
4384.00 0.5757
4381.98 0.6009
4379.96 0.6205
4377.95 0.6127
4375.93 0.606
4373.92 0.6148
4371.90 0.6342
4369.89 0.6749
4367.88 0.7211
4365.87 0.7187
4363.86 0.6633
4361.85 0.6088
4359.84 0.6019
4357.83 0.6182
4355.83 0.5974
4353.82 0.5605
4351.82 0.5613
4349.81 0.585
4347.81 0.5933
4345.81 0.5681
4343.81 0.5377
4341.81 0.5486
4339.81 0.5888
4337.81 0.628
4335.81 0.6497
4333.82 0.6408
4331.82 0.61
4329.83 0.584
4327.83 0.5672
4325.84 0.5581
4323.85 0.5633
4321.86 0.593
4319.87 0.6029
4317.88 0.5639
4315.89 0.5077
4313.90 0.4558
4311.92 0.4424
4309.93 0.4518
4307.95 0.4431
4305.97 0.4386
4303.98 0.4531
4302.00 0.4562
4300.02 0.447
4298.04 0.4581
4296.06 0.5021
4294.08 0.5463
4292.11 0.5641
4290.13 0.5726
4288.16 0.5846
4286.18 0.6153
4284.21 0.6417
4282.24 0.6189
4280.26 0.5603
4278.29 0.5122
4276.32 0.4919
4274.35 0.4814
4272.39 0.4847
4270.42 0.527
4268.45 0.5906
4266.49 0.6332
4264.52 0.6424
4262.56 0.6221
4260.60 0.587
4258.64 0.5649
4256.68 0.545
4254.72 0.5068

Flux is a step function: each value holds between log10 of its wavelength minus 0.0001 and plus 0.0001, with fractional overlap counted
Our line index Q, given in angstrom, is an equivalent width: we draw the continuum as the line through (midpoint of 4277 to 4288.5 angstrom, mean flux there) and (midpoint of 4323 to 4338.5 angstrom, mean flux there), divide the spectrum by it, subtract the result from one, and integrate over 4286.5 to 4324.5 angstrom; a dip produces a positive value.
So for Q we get 5.4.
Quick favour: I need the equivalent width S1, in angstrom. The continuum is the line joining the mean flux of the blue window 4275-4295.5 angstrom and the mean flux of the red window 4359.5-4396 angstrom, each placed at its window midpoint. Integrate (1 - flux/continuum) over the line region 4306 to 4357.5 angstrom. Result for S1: 3.4 angstrom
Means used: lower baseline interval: 0.568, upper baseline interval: 0.628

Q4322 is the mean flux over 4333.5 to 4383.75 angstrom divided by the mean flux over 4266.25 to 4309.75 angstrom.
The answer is 1.17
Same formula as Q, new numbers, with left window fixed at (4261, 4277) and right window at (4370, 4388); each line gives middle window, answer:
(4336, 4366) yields 0.0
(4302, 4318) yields 3.2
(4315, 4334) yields 0.3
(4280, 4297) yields -0.3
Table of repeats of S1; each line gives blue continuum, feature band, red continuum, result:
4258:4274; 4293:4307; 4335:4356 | 2.6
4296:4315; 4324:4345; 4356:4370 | -1.4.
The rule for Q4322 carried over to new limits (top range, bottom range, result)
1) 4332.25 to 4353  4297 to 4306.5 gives 1.31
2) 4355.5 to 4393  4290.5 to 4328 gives 1.23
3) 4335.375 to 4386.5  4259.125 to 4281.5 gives 1.09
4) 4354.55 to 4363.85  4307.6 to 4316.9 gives 1.32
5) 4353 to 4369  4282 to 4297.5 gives 1.11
